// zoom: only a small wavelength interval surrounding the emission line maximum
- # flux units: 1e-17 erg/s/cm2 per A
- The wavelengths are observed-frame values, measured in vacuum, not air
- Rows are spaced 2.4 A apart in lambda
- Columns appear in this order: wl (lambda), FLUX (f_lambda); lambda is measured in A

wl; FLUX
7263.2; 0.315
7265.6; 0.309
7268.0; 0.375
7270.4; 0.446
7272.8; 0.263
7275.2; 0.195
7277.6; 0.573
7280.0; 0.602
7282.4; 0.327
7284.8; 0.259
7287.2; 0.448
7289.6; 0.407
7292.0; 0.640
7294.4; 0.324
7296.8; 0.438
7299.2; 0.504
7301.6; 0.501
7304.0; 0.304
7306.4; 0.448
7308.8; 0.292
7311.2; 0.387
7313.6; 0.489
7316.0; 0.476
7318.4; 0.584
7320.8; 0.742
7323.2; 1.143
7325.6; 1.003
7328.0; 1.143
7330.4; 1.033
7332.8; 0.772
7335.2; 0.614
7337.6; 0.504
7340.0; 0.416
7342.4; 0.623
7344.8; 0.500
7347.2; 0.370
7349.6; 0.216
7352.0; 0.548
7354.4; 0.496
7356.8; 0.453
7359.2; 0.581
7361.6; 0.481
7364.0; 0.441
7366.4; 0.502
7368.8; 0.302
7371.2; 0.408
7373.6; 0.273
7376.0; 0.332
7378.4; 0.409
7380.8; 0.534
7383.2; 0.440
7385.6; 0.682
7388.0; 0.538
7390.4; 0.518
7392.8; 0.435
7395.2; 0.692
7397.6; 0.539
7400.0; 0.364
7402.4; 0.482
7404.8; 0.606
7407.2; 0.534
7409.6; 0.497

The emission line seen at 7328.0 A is [O II]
